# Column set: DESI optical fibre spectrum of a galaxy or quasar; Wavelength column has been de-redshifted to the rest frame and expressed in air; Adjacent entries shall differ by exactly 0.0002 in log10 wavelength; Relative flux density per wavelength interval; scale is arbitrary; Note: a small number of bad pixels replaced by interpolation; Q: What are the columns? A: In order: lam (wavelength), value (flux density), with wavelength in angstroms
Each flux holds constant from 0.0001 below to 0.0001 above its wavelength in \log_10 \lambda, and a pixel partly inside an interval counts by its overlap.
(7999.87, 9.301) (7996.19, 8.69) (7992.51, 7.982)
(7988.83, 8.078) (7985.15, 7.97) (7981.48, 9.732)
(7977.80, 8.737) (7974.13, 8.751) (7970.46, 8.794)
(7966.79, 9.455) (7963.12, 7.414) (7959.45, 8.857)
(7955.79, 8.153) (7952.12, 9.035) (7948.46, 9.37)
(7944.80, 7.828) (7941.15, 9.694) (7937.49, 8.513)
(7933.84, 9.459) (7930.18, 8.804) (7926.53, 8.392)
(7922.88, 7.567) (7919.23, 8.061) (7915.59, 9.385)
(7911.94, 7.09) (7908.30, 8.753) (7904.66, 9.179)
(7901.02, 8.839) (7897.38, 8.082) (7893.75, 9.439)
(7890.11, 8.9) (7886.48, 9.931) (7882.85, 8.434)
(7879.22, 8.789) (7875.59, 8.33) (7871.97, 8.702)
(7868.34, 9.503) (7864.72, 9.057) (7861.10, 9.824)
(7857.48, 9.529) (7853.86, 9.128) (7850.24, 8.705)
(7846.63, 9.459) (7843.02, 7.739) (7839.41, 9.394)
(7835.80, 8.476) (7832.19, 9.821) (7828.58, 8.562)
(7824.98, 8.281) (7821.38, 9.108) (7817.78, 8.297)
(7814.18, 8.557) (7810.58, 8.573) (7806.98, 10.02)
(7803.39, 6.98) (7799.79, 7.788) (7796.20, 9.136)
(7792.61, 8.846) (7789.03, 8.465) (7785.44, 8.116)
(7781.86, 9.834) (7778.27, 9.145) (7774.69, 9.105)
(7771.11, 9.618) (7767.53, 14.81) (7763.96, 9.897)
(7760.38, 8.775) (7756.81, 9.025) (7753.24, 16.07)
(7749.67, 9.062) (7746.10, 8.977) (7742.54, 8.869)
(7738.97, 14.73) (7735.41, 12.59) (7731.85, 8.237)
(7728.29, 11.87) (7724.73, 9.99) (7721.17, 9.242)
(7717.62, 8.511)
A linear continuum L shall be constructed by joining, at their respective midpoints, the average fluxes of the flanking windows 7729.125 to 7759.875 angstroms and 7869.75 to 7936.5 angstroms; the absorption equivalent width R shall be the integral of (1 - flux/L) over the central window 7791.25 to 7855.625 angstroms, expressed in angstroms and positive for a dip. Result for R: 7.0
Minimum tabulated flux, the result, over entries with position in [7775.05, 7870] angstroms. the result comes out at 6.98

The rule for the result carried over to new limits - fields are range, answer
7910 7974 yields 7.09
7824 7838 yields 8.281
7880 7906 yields 8.082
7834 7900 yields 7.739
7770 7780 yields 9.105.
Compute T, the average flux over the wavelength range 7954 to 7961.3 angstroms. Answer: 8.51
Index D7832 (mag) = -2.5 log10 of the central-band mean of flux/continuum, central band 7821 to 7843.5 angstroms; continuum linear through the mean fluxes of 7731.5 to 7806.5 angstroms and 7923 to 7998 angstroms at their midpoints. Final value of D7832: 0.08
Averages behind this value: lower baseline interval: 9.94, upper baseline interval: 8.66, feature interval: 8.81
